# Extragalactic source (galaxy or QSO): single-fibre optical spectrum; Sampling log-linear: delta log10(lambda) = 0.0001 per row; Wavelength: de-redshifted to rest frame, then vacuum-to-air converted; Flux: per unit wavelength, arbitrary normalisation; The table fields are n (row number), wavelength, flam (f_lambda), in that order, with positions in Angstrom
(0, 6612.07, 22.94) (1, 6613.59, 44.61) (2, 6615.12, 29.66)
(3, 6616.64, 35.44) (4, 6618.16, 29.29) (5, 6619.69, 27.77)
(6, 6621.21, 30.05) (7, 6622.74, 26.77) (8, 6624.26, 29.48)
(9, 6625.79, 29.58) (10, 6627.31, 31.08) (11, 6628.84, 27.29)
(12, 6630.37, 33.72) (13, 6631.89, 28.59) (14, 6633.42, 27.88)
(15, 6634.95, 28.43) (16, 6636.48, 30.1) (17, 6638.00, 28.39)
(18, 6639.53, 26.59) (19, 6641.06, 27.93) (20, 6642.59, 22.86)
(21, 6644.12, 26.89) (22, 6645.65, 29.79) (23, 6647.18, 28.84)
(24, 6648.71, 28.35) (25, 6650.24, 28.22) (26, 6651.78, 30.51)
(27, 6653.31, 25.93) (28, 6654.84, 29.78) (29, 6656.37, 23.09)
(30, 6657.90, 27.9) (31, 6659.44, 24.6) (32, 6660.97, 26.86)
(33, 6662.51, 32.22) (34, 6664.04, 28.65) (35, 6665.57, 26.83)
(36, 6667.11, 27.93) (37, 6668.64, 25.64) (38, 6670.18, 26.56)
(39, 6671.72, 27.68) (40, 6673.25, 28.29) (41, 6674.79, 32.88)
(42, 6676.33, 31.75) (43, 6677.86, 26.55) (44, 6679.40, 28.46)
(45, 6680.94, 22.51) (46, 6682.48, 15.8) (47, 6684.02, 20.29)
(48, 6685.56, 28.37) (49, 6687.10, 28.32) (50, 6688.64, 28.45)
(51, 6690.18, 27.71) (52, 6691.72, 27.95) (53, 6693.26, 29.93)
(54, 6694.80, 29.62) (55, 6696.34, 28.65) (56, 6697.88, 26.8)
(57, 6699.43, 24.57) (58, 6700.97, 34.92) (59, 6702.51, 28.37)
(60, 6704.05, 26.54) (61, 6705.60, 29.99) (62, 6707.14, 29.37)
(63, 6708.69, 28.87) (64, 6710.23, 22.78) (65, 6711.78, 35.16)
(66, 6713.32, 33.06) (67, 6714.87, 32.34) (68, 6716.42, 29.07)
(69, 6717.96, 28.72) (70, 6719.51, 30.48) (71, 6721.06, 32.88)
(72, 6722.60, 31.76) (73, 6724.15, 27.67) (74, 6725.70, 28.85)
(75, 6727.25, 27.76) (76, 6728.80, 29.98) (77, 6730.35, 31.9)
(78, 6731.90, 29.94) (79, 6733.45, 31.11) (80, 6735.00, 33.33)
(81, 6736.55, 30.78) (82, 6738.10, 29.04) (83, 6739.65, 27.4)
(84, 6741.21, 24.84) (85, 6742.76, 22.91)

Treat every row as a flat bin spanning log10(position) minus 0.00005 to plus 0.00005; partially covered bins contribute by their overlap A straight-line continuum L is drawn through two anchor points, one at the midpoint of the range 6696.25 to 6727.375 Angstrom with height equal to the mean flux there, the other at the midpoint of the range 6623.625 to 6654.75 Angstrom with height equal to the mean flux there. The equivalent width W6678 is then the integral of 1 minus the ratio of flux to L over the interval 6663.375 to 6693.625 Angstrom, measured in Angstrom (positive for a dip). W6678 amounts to 2.2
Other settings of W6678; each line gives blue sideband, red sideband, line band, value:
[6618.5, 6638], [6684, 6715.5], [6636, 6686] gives 3.2 Angstrom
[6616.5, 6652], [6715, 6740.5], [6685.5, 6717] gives 0.6 Angstrom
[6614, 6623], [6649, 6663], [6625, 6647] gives 0.5 Angstrom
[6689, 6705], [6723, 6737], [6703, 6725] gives -0.4 Angstrom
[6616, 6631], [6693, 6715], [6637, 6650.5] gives 1.0 Angstrom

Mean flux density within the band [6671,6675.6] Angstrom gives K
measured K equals 29.7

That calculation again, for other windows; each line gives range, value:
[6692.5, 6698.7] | 28.7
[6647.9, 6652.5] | 29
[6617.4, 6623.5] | 28.5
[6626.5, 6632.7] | 30.2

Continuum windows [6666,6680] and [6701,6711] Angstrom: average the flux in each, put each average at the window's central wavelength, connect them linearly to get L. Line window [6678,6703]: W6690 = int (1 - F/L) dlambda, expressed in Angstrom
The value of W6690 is 1.2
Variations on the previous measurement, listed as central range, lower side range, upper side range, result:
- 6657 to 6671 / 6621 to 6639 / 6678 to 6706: 0.29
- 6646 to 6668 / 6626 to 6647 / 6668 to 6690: -0.25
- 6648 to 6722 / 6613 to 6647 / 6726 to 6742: 3.56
